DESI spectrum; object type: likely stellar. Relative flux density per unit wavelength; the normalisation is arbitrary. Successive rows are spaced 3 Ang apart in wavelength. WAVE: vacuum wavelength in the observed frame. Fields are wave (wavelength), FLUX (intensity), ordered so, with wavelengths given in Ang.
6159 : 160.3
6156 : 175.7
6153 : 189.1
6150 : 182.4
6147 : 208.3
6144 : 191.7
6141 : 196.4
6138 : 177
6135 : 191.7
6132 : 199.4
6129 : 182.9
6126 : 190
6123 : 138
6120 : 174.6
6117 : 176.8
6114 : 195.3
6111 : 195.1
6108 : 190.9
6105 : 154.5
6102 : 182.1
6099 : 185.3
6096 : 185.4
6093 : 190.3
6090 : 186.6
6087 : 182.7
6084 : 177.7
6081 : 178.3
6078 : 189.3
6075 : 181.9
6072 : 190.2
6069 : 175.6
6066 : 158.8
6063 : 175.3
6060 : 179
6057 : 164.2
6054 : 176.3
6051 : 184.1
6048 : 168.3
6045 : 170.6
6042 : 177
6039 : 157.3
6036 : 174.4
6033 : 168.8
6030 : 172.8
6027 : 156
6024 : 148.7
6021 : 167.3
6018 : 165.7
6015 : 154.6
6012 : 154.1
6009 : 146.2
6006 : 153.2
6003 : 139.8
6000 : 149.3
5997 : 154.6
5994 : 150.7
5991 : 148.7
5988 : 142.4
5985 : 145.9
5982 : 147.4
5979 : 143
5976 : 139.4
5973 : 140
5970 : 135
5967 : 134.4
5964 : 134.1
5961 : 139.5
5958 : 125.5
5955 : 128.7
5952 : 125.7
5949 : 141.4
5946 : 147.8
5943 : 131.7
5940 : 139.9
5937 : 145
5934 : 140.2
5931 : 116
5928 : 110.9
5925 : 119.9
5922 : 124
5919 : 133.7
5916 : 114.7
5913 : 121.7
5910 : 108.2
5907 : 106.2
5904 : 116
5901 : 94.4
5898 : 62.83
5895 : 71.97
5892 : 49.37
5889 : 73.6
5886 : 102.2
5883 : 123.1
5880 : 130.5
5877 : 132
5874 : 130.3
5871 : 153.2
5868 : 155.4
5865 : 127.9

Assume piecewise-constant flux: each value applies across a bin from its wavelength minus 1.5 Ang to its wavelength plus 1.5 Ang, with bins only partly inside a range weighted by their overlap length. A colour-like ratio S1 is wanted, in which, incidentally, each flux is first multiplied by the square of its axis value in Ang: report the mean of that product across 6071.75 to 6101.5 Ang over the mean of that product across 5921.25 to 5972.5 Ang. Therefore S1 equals 1.5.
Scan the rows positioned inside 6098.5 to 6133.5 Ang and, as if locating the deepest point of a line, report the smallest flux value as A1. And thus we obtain 138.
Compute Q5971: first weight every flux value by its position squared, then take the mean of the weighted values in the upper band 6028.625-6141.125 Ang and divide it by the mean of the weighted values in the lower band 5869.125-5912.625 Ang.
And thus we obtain 1.8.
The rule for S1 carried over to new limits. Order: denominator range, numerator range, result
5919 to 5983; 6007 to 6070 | 1.28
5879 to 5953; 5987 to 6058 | 1.46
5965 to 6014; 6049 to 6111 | 1.27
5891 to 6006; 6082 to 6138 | 1.50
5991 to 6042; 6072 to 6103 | 1.20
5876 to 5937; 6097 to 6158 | 1.82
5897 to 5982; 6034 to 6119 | 1.48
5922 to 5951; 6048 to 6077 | 1.39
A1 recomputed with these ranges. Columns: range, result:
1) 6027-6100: 156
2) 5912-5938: 110.9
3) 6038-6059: 157.3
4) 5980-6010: 139.8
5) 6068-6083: 175.6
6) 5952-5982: 125.5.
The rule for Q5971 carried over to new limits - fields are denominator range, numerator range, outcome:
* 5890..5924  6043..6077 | 1.84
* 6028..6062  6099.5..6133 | 1.07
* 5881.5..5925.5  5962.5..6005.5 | 1.46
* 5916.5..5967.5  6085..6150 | 1.49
